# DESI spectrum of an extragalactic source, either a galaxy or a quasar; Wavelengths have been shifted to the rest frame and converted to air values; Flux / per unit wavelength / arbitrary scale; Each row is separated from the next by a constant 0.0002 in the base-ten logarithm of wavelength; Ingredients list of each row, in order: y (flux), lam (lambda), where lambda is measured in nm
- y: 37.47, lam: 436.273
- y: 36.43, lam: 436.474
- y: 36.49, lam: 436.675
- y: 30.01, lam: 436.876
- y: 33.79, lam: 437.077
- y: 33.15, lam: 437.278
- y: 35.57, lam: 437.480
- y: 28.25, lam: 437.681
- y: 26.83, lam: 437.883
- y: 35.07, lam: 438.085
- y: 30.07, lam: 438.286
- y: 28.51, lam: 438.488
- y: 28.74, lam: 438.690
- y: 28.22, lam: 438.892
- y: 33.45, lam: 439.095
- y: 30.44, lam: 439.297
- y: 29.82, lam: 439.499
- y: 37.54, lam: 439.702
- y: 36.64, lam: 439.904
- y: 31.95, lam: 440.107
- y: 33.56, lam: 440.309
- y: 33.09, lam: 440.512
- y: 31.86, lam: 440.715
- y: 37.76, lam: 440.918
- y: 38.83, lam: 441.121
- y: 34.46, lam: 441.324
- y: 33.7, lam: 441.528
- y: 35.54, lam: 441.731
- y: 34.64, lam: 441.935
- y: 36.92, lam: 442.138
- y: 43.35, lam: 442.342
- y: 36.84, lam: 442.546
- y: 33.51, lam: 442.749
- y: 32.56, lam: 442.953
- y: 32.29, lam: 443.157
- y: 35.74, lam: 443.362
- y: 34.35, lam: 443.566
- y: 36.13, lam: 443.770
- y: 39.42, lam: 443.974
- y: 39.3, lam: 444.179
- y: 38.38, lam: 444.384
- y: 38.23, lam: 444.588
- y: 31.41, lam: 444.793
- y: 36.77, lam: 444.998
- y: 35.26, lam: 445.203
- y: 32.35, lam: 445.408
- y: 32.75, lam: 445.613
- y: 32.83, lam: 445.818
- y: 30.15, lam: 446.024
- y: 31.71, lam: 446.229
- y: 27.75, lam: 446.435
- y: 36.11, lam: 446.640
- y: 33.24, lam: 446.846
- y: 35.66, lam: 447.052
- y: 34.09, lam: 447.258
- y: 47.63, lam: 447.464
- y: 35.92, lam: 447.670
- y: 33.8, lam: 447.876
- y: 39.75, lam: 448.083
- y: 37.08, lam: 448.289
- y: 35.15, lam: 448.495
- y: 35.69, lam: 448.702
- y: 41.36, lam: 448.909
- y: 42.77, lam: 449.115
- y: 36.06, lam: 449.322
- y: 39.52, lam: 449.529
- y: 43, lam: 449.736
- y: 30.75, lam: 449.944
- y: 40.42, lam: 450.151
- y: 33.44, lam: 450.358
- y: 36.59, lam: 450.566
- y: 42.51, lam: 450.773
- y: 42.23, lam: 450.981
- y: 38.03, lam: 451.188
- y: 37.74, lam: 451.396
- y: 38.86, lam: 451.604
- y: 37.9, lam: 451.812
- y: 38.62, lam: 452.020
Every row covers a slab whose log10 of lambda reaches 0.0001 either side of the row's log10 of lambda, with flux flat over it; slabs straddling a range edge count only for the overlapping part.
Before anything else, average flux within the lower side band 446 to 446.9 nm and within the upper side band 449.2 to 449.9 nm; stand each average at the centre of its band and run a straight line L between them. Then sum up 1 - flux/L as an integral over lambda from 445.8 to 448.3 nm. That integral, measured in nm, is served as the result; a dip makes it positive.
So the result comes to -0.135 nm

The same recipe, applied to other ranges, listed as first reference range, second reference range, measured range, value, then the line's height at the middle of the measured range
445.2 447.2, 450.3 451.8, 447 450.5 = -0.20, 35.8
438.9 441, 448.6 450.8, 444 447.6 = 0.12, 36.3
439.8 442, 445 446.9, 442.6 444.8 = -0.14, 33.6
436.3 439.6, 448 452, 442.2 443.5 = -0.05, 34.4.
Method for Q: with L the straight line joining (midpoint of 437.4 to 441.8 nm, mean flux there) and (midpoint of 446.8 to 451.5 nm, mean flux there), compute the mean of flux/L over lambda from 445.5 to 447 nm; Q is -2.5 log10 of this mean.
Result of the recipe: 0.13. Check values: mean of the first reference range 32.7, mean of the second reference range 38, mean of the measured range 32.2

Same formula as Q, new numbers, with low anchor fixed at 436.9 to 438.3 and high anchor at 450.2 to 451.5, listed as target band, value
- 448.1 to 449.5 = -0.02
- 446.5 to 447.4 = 0.05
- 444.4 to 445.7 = 0.03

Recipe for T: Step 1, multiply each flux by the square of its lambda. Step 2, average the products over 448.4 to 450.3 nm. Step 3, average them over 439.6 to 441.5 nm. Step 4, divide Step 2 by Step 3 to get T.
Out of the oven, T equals 1.13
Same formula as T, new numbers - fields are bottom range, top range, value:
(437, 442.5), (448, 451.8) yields 1.20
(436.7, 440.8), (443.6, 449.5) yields 1.17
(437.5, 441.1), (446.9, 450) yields 1.23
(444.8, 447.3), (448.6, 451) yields 1.18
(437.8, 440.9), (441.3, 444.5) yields 1.15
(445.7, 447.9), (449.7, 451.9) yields 1.13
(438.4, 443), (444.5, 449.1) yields 1.07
